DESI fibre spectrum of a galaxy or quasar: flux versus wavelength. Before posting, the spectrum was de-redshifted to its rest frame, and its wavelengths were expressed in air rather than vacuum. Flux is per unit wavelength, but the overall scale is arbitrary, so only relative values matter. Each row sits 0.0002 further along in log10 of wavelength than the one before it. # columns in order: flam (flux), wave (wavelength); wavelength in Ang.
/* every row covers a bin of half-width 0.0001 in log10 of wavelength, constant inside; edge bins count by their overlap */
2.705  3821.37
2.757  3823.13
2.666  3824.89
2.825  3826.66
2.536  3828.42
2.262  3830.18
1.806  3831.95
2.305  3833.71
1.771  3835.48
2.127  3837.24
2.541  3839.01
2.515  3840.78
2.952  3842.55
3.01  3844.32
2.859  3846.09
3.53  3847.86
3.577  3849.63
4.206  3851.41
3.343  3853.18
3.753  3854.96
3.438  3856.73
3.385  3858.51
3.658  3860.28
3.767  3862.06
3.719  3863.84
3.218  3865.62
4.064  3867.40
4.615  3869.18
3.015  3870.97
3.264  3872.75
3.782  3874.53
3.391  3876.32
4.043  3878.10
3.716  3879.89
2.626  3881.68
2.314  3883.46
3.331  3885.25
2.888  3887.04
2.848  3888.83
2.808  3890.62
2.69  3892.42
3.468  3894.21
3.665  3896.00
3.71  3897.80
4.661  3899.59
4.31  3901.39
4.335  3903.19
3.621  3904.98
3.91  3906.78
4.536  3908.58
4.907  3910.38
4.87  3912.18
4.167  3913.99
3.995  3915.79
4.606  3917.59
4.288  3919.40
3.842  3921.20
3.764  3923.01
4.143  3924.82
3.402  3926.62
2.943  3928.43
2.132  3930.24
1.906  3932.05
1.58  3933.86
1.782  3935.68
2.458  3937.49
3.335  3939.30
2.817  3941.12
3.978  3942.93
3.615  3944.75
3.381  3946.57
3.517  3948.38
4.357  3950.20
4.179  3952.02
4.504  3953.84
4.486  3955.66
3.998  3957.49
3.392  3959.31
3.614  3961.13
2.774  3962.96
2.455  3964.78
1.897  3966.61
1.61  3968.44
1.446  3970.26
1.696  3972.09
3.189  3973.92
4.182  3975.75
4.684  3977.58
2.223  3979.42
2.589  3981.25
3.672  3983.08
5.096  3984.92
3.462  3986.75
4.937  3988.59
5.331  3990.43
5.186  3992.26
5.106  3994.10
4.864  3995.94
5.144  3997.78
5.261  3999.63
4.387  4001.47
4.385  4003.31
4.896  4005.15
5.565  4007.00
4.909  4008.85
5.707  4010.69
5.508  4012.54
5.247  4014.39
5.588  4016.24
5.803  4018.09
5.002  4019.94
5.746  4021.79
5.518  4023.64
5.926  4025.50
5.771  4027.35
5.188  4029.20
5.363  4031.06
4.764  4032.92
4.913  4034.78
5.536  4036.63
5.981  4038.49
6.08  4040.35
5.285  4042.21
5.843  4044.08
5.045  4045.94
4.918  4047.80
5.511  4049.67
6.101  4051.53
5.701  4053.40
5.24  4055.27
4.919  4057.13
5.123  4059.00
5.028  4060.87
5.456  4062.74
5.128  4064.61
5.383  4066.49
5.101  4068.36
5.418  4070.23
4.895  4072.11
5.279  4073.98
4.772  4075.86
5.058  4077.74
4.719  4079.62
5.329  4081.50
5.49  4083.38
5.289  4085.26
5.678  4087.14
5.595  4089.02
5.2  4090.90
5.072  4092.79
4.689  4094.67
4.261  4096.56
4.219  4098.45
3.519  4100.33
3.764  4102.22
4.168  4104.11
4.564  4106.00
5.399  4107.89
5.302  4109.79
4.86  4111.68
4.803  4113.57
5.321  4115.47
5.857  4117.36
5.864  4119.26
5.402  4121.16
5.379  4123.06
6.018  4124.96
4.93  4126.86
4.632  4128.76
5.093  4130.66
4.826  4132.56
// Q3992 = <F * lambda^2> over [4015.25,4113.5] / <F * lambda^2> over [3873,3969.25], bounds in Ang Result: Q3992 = 1.61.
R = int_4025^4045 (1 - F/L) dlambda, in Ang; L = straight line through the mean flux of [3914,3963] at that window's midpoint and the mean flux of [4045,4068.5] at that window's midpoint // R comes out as -2.2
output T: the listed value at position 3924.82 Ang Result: 4.143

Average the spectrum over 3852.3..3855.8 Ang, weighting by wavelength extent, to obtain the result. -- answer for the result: 3.54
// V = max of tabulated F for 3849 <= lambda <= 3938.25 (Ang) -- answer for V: 4.907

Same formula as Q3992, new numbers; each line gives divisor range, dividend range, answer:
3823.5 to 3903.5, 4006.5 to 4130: 1.79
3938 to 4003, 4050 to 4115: 1.42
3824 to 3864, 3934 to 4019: 1.42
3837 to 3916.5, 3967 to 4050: 1.43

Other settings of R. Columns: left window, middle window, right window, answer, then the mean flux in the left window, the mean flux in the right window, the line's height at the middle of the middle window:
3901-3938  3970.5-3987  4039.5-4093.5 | 3.65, 3.6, 5.3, 4.28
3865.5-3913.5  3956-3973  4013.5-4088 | 7.00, 3.66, 5.35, 4.45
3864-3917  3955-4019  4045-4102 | 4.73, 3.69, 5.09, 4.43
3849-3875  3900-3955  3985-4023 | 8.33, 3.65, 5.11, 4.32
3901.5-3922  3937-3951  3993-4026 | 3.50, 4.28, 5.24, 4.6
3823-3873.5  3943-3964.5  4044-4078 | 2.01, 3.09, 5.25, 4.16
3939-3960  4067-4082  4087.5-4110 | -1.86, 3.81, 4.65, 4.51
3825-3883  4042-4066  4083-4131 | -3.70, 3.16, 5.01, 4.62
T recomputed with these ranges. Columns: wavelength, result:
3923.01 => 3.764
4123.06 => 5.379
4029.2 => 5.188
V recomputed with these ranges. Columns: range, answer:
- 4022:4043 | 6.08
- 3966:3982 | 4.684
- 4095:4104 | 4.261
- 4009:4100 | 6.101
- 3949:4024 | 5.803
